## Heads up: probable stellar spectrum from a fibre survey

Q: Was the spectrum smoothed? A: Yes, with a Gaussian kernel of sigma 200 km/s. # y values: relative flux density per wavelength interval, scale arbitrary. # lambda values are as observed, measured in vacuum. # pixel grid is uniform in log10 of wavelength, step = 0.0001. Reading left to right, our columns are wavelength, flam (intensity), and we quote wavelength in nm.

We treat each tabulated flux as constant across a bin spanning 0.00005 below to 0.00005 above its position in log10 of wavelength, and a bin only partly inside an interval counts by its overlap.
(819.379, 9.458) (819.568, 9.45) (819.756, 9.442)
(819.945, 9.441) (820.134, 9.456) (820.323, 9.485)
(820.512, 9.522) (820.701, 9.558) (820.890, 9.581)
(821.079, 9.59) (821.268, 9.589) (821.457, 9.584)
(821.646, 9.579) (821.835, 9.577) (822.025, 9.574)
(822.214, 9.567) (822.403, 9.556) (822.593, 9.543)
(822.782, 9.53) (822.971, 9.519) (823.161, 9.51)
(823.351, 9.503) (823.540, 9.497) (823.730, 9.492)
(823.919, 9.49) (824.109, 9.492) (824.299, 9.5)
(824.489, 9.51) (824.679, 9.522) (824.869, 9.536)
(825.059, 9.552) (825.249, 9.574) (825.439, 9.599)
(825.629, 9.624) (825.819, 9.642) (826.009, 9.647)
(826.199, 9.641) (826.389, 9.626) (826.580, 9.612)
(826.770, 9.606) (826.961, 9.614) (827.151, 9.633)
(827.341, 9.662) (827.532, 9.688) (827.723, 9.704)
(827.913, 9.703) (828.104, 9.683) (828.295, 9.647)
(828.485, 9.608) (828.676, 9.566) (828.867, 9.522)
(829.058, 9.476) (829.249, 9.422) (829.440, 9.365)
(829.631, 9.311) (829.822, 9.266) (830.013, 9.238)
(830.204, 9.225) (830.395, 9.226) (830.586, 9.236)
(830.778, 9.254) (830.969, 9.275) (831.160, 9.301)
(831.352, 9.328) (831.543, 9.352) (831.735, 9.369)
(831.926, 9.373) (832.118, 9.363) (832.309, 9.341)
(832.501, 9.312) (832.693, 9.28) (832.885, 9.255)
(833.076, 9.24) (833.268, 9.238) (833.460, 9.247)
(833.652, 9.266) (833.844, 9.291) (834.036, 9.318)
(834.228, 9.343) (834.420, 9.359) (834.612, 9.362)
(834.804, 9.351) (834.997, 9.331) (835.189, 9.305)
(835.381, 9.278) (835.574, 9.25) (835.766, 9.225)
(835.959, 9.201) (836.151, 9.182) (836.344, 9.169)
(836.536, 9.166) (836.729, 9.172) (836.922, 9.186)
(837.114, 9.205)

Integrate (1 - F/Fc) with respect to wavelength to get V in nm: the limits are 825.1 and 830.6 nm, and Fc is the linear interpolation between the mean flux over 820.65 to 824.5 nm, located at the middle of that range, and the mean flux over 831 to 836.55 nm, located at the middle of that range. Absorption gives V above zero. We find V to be -0.06 nm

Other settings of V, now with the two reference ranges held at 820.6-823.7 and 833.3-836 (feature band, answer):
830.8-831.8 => 0.00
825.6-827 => -0.02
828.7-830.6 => 0.01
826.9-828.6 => -0.04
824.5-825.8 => -0.01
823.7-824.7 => 0.00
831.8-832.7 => 0.00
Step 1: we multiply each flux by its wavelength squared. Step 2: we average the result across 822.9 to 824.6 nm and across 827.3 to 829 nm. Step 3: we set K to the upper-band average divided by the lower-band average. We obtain 1.0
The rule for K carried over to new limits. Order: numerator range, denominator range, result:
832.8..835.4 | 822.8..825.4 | 1.00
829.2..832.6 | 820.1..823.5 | 1.00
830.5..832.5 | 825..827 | 0.98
